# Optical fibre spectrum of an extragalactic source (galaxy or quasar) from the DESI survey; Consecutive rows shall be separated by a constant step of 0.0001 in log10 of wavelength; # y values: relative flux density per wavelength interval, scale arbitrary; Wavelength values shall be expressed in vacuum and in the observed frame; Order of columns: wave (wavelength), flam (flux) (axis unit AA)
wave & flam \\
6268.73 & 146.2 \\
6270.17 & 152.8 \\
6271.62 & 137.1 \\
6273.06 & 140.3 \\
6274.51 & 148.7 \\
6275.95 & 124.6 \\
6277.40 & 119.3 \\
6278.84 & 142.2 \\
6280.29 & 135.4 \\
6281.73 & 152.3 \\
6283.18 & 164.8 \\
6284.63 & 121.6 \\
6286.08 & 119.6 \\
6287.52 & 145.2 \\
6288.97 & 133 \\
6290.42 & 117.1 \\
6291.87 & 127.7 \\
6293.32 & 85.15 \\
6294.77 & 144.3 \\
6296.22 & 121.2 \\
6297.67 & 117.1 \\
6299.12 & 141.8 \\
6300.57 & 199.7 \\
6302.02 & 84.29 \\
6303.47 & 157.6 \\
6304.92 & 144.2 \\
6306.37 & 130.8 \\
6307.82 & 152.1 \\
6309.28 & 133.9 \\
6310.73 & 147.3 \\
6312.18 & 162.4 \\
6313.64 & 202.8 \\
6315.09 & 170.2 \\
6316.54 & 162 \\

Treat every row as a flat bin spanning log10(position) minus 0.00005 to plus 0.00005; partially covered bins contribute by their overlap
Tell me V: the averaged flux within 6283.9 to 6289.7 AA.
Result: 130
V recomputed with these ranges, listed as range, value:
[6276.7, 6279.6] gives 131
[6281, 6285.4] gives 146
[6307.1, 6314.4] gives 160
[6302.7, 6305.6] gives 150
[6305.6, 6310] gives 139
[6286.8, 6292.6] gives 131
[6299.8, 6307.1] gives 143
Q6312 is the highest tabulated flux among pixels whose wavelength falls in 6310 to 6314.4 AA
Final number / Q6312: 202.8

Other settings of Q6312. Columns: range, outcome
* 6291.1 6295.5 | 144.3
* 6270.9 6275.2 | 148.7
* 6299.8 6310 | 199.7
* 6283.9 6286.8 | 121.6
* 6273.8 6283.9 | 164.8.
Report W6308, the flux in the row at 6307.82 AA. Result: 152.1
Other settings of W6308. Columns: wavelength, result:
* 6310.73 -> 147.3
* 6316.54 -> 162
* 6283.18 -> 164.8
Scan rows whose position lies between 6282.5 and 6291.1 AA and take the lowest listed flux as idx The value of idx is 117.1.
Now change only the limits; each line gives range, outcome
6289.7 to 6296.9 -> 85.15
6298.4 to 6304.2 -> 84.29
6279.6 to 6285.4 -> 121.6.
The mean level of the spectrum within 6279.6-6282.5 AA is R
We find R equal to 144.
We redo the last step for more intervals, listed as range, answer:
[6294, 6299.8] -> 131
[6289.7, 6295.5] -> 118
